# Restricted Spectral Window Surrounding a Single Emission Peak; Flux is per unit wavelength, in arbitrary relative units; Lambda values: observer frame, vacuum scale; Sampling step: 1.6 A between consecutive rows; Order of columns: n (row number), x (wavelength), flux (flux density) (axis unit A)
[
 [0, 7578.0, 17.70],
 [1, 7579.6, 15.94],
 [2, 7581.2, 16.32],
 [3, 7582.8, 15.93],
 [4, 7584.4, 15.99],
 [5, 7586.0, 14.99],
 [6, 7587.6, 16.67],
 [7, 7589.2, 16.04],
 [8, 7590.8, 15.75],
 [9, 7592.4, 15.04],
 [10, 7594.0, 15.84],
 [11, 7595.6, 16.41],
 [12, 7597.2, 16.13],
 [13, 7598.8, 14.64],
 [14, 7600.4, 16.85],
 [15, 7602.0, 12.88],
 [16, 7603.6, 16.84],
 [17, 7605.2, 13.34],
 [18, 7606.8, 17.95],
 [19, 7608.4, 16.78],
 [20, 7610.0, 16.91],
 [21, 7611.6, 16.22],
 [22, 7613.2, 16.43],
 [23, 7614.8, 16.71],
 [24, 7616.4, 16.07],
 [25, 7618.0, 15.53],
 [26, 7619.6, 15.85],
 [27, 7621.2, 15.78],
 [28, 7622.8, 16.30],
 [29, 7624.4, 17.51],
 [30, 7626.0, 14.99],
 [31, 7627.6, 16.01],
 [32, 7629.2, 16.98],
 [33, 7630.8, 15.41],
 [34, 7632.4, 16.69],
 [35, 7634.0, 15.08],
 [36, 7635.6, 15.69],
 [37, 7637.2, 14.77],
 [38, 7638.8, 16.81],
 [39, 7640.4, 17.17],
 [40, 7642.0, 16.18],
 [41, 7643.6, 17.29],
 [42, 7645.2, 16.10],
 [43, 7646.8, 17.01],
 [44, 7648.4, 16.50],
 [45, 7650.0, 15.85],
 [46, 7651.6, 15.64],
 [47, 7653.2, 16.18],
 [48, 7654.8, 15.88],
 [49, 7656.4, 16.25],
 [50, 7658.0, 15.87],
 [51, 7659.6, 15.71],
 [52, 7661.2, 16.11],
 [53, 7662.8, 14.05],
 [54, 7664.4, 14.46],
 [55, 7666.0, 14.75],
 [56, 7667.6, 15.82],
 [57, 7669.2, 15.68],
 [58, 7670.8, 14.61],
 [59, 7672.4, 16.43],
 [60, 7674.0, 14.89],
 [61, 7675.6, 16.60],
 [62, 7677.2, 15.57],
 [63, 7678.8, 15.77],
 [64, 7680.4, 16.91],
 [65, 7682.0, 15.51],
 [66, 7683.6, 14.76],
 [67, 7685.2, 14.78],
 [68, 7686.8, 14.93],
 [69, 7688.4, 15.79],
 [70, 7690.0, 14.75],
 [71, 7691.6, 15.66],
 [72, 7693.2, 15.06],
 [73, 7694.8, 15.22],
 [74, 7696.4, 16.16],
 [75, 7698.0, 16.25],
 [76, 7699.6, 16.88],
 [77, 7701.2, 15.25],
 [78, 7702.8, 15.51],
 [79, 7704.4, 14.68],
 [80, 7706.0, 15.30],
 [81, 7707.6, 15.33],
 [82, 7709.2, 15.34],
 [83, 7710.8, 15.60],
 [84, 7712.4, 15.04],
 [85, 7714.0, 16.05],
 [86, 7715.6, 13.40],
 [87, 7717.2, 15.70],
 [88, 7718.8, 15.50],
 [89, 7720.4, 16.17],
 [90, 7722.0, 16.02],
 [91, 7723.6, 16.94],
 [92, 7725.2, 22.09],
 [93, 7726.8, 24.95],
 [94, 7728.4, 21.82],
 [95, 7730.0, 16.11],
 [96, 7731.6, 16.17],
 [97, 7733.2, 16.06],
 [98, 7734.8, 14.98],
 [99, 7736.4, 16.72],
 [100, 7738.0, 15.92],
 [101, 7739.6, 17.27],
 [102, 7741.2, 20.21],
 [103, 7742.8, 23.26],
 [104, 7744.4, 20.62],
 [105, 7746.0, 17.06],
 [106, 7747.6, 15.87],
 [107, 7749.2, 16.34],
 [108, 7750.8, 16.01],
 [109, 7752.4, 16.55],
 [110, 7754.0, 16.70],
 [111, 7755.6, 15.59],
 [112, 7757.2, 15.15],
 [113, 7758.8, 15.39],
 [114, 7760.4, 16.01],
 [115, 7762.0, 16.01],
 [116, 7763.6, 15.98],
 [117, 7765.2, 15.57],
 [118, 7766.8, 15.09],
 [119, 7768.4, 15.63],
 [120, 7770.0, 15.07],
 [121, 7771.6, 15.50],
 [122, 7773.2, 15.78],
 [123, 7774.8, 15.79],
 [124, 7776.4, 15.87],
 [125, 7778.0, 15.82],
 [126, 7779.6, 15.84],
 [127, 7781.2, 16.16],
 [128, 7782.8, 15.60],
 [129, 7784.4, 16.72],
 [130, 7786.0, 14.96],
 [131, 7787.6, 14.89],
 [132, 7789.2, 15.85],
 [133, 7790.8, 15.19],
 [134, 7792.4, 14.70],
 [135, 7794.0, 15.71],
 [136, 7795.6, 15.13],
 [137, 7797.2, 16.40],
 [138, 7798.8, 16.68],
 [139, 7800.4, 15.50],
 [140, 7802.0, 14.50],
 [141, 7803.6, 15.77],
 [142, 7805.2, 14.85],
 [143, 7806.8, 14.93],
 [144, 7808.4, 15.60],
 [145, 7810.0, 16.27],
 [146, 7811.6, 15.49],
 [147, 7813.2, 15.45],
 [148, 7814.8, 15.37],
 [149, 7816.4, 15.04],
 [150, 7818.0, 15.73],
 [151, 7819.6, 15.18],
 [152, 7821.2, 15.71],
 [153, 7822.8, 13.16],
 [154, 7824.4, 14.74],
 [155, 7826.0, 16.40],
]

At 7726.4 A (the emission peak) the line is [S II] 6716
